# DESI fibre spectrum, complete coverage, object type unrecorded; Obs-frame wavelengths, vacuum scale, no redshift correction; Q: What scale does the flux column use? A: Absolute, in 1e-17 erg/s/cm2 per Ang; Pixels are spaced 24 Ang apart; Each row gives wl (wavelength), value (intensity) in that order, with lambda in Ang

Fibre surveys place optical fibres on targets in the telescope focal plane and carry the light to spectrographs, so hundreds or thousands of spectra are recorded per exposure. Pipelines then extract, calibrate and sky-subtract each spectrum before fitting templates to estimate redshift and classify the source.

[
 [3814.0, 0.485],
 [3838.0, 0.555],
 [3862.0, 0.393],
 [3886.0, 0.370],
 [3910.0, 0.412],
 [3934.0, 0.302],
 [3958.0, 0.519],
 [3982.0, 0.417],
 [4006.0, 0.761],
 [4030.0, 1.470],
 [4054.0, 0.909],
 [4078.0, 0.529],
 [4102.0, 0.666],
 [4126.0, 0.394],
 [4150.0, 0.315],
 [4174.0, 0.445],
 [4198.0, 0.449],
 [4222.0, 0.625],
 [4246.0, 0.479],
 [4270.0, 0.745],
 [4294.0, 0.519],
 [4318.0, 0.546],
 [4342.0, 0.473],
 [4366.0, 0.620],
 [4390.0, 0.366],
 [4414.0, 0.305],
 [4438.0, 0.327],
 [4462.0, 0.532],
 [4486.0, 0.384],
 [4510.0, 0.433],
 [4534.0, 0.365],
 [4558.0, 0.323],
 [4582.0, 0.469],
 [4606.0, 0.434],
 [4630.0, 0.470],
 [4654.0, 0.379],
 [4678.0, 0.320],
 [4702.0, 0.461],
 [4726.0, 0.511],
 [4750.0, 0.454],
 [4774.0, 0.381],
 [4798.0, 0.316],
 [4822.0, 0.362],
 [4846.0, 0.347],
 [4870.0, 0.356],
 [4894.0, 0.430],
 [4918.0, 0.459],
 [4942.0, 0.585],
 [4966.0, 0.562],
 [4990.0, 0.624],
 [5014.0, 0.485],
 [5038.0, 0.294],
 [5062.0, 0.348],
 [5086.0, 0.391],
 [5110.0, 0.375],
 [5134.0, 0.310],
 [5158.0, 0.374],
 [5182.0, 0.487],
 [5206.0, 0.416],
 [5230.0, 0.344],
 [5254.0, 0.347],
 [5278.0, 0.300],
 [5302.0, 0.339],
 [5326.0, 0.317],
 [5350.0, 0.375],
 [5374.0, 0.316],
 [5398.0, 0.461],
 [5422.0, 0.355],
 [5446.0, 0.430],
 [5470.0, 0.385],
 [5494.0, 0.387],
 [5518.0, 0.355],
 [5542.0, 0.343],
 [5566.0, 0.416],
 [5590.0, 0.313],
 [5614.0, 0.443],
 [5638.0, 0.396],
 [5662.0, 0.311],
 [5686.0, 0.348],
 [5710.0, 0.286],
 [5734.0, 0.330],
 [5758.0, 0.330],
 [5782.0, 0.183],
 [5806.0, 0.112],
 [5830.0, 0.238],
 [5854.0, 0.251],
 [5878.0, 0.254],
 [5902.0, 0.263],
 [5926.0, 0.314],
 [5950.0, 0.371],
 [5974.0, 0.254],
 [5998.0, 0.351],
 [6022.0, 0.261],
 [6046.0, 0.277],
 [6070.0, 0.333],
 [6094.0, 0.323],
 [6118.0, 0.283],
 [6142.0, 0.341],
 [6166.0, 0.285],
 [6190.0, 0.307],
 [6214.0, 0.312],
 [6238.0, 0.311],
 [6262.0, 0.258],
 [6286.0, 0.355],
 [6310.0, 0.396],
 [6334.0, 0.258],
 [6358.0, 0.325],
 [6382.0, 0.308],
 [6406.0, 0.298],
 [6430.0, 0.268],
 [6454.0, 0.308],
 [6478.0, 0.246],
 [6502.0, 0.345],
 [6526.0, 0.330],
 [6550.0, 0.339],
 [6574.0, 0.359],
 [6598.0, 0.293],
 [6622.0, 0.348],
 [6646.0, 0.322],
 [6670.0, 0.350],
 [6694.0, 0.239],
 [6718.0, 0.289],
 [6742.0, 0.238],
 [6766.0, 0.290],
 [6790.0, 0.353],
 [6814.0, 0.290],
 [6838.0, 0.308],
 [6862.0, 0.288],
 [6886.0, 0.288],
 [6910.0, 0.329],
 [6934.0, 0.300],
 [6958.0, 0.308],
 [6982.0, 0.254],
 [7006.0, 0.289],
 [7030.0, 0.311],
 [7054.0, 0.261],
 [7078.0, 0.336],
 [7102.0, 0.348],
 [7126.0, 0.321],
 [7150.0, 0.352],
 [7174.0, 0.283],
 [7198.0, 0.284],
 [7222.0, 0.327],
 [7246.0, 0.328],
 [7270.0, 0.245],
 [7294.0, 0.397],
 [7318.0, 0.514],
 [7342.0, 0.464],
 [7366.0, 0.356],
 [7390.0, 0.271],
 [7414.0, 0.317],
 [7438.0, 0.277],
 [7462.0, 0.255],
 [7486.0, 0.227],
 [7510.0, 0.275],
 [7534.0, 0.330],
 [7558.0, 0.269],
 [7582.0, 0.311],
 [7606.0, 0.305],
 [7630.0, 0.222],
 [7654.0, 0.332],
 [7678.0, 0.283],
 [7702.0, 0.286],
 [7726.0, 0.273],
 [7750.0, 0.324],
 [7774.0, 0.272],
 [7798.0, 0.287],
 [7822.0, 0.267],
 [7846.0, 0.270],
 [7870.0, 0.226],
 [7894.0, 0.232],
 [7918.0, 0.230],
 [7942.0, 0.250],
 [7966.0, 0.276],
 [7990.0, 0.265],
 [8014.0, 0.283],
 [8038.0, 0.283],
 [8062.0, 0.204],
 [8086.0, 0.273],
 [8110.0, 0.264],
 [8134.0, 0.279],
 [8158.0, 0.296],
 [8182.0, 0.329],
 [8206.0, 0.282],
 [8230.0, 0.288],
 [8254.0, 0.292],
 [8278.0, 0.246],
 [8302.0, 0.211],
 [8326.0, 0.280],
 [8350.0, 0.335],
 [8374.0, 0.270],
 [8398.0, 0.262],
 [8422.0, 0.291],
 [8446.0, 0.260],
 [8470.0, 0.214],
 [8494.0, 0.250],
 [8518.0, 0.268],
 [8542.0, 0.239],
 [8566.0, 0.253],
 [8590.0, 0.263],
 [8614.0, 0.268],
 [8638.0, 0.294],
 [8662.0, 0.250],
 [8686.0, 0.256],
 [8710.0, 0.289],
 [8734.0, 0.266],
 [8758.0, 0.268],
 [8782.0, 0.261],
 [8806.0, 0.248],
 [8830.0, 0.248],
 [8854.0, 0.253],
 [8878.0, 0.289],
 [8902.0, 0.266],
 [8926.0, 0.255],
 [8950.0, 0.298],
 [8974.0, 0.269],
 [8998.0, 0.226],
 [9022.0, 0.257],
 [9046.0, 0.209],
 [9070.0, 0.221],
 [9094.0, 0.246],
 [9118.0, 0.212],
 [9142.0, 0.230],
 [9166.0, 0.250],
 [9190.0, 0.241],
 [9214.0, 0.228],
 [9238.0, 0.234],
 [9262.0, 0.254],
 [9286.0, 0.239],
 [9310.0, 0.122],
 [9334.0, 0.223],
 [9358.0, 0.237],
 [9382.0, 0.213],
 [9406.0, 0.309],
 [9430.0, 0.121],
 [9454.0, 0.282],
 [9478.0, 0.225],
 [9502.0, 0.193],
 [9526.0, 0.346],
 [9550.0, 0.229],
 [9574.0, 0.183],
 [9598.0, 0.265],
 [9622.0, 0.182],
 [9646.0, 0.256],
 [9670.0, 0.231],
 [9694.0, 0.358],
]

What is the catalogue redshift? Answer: 1.61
